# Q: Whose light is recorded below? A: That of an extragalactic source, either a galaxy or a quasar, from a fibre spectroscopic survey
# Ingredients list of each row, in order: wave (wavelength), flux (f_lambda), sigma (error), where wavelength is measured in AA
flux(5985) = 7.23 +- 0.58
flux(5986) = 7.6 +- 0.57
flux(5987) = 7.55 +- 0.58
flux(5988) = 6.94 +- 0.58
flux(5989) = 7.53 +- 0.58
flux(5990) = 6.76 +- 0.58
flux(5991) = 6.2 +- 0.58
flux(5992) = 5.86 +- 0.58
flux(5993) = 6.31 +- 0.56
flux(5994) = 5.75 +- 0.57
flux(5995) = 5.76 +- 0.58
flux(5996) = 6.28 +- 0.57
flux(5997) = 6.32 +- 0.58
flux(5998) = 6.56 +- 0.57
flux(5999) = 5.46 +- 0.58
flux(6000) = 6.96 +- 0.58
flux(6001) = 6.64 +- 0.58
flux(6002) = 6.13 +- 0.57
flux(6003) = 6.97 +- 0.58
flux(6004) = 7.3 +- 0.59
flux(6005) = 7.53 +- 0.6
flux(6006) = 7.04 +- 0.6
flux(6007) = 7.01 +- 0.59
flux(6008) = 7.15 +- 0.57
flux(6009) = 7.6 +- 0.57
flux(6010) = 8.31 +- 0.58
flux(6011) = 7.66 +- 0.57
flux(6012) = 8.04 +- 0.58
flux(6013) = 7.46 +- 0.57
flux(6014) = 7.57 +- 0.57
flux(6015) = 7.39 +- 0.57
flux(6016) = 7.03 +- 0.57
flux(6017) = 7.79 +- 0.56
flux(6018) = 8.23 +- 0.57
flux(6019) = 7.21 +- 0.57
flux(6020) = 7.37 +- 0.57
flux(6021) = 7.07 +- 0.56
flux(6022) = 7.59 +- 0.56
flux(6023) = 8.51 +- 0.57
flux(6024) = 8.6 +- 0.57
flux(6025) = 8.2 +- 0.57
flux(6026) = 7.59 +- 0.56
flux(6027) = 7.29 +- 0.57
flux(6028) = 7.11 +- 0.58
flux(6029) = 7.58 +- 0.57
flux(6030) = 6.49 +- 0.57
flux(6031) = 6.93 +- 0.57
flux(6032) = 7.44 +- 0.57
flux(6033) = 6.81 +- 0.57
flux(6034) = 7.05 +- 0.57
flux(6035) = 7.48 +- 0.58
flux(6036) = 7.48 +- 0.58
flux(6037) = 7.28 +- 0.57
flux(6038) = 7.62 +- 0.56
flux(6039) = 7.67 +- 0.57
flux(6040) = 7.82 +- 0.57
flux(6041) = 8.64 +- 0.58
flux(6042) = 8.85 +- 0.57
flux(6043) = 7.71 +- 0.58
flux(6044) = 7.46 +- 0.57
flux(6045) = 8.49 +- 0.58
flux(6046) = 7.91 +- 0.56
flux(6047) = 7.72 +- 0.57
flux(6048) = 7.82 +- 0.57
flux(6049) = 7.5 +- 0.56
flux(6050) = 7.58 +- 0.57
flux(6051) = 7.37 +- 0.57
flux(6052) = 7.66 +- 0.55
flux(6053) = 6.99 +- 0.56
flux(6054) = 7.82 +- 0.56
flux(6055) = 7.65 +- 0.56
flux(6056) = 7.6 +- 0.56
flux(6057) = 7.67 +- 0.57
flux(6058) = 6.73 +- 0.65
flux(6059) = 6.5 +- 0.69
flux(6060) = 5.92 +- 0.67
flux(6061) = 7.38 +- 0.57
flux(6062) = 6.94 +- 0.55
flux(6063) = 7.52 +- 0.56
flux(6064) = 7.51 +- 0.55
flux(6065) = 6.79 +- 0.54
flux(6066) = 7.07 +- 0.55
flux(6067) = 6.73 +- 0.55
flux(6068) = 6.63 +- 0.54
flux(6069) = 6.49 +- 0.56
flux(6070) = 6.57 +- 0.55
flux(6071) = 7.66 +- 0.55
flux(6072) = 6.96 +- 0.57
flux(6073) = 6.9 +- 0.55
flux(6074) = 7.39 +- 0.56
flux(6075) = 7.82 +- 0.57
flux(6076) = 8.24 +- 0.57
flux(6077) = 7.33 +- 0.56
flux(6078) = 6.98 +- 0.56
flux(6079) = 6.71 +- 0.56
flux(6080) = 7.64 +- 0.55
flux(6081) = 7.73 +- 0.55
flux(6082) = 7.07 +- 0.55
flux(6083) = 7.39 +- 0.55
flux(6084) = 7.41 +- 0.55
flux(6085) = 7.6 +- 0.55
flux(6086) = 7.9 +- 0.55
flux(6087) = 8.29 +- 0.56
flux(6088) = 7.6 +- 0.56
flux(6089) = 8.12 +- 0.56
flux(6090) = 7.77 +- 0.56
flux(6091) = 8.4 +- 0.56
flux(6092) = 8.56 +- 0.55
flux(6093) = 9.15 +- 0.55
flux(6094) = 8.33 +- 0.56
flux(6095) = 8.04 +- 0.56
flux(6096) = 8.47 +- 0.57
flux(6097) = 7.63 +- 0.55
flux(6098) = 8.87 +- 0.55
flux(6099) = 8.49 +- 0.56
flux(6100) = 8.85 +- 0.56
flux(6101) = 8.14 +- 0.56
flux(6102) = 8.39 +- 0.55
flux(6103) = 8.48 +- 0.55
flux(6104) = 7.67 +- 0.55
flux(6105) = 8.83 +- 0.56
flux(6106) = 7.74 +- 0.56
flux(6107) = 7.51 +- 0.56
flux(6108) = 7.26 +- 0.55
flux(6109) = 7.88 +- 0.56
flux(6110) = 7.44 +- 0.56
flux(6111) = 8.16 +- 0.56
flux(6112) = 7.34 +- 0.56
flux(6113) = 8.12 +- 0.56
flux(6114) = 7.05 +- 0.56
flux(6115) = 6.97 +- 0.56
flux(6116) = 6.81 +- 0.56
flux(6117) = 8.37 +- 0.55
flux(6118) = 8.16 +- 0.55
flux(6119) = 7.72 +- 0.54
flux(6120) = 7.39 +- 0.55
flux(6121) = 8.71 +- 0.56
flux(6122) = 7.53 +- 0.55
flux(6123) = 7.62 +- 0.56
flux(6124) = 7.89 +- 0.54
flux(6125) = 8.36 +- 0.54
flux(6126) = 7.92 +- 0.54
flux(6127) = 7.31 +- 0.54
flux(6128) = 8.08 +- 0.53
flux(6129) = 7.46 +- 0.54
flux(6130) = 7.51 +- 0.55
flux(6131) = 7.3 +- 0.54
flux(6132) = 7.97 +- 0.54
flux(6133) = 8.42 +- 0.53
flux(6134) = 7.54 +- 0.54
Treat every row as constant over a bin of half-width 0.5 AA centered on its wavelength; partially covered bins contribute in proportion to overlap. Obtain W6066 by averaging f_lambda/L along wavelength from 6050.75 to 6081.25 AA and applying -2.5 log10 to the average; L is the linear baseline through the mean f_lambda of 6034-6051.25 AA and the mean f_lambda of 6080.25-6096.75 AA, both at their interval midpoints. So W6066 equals 0.100 mag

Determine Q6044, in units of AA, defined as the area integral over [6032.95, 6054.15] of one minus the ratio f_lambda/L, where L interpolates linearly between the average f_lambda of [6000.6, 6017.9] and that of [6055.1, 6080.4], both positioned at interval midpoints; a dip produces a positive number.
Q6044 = -1.4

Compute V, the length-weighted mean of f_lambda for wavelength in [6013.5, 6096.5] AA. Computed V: 7.53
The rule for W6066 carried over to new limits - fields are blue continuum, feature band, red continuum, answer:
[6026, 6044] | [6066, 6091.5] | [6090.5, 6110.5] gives 0.08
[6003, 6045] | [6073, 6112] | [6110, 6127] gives -0.03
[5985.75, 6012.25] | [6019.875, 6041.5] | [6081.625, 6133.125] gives -0.06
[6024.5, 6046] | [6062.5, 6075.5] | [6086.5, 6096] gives 0.13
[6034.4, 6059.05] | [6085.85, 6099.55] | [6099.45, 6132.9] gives -0.07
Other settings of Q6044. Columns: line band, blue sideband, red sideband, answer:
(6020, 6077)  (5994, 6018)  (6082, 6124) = 0.04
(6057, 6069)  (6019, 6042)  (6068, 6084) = 0.71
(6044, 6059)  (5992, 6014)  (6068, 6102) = -0.35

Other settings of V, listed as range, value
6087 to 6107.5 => 8.25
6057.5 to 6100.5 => 7.54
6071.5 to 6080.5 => 7.33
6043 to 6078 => 7.3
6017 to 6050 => 7.64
